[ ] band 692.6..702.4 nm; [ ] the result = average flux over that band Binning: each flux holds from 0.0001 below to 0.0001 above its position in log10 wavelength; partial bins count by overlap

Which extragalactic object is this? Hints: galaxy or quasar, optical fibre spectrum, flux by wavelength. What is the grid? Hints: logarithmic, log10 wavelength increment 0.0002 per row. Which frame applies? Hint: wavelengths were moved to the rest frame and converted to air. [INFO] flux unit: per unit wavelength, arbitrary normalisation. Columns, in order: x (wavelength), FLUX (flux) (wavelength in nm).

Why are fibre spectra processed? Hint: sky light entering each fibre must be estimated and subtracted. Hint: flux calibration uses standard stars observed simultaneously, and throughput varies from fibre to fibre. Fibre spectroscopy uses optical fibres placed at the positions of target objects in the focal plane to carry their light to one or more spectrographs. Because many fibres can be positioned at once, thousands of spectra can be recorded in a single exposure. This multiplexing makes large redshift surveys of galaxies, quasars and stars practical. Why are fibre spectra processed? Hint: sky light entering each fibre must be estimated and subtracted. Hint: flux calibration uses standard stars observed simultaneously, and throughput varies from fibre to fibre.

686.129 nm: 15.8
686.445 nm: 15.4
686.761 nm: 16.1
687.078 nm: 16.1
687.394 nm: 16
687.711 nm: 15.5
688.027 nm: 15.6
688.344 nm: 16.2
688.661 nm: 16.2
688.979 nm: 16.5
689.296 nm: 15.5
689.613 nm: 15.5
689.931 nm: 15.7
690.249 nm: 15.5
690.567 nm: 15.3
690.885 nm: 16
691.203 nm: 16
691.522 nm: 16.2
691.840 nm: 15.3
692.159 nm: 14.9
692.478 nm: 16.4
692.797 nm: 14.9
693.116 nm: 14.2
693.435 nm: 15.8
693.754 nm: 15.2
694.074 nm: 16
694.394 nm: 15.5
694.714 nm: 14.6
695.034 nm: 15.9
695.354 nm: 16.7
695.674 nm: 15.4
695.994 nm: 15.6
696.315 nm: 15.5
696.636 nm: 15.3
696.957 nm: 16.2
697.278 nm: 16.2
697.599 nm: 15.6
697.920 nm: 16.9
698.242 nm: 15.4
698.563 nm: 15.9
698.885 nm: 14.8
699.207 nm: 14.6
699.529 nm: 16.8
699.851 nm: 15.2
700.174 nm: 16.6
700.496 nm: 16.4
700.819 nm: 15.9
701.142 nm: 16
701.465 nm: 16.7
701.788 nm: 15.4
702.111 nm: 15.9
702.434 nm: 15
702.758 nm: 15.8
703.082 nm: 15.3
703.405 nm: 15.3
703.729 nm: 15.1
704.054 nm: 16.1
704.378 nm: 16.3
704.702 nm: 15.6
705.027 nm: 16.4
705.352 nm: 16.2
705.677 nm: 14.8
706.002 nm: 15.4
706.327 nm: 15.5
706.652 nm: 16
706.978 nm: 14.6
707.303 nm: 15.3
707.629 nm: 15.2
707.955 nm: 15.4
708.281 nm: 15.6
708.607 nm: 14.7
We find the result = 15.7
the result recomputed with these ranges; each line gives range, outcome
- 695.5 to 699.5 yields 15.7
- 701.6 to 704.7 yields 15.6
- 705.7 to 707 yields 15.4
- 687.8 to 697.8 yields 15.7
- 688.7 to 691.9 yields 15.8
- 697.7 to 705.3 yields 15.8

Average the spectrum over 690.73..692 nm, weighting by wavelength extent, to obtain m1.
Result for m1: 15.9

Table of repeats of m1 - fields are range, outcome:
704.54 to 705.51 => 16.1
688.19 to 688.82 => 16.2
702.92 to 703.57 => 15.3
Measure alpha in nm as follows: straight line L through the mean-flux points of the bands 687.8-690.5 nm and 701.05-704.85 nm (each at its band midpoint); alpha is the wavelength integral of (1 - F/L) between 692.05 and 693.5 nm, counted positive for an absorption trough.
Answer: 0.05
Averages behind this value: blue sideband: 15.8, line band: 15.2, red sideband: 15.7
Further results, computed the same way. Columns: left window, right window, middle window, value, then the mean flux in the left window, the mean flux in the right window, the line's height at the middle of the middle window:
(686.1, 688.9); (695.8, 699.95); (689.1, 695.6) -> 0.10 nm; 15.9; 15.7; 15.8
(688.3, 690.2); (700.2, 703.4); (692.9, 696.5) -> 0.09 nm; 15.9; 15.8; 15.9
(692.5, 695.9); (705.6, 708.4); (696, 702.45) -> -0.17 nm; 15.5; 15.3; 15.4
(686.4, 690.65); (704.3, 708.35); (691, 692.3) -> 0.01 nm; 15.8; 15.5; 15.8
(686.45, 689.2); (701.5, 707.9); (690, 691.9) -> 0.02 nm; 16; 15.6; 15.9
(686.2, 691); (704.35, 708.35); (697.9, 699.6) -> 0.01 nm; 15.8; 15.5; 15.7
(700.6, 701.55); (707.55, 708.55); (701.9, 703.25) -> 0.04 nm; 16.2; 15.3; 16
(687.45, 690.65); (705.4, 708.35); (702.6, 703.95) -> 0.00 nm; 15.8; 15.3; 15.4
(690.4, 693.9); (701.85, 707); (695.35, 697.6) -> -0.04 nm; 15.5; 15.6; 15.5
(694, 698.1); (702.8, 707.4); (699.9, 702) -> -0.06 nm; 15.8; 15.6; 15.7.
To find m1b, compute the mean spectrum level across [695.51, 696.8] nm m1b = 15.5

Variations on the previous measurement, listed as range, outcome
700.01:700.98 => 16.3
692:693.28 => 15.1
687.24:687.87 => 15.8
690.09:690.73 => 15.4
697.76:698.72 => 16.1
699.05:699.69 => 15.7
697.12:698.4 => 16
